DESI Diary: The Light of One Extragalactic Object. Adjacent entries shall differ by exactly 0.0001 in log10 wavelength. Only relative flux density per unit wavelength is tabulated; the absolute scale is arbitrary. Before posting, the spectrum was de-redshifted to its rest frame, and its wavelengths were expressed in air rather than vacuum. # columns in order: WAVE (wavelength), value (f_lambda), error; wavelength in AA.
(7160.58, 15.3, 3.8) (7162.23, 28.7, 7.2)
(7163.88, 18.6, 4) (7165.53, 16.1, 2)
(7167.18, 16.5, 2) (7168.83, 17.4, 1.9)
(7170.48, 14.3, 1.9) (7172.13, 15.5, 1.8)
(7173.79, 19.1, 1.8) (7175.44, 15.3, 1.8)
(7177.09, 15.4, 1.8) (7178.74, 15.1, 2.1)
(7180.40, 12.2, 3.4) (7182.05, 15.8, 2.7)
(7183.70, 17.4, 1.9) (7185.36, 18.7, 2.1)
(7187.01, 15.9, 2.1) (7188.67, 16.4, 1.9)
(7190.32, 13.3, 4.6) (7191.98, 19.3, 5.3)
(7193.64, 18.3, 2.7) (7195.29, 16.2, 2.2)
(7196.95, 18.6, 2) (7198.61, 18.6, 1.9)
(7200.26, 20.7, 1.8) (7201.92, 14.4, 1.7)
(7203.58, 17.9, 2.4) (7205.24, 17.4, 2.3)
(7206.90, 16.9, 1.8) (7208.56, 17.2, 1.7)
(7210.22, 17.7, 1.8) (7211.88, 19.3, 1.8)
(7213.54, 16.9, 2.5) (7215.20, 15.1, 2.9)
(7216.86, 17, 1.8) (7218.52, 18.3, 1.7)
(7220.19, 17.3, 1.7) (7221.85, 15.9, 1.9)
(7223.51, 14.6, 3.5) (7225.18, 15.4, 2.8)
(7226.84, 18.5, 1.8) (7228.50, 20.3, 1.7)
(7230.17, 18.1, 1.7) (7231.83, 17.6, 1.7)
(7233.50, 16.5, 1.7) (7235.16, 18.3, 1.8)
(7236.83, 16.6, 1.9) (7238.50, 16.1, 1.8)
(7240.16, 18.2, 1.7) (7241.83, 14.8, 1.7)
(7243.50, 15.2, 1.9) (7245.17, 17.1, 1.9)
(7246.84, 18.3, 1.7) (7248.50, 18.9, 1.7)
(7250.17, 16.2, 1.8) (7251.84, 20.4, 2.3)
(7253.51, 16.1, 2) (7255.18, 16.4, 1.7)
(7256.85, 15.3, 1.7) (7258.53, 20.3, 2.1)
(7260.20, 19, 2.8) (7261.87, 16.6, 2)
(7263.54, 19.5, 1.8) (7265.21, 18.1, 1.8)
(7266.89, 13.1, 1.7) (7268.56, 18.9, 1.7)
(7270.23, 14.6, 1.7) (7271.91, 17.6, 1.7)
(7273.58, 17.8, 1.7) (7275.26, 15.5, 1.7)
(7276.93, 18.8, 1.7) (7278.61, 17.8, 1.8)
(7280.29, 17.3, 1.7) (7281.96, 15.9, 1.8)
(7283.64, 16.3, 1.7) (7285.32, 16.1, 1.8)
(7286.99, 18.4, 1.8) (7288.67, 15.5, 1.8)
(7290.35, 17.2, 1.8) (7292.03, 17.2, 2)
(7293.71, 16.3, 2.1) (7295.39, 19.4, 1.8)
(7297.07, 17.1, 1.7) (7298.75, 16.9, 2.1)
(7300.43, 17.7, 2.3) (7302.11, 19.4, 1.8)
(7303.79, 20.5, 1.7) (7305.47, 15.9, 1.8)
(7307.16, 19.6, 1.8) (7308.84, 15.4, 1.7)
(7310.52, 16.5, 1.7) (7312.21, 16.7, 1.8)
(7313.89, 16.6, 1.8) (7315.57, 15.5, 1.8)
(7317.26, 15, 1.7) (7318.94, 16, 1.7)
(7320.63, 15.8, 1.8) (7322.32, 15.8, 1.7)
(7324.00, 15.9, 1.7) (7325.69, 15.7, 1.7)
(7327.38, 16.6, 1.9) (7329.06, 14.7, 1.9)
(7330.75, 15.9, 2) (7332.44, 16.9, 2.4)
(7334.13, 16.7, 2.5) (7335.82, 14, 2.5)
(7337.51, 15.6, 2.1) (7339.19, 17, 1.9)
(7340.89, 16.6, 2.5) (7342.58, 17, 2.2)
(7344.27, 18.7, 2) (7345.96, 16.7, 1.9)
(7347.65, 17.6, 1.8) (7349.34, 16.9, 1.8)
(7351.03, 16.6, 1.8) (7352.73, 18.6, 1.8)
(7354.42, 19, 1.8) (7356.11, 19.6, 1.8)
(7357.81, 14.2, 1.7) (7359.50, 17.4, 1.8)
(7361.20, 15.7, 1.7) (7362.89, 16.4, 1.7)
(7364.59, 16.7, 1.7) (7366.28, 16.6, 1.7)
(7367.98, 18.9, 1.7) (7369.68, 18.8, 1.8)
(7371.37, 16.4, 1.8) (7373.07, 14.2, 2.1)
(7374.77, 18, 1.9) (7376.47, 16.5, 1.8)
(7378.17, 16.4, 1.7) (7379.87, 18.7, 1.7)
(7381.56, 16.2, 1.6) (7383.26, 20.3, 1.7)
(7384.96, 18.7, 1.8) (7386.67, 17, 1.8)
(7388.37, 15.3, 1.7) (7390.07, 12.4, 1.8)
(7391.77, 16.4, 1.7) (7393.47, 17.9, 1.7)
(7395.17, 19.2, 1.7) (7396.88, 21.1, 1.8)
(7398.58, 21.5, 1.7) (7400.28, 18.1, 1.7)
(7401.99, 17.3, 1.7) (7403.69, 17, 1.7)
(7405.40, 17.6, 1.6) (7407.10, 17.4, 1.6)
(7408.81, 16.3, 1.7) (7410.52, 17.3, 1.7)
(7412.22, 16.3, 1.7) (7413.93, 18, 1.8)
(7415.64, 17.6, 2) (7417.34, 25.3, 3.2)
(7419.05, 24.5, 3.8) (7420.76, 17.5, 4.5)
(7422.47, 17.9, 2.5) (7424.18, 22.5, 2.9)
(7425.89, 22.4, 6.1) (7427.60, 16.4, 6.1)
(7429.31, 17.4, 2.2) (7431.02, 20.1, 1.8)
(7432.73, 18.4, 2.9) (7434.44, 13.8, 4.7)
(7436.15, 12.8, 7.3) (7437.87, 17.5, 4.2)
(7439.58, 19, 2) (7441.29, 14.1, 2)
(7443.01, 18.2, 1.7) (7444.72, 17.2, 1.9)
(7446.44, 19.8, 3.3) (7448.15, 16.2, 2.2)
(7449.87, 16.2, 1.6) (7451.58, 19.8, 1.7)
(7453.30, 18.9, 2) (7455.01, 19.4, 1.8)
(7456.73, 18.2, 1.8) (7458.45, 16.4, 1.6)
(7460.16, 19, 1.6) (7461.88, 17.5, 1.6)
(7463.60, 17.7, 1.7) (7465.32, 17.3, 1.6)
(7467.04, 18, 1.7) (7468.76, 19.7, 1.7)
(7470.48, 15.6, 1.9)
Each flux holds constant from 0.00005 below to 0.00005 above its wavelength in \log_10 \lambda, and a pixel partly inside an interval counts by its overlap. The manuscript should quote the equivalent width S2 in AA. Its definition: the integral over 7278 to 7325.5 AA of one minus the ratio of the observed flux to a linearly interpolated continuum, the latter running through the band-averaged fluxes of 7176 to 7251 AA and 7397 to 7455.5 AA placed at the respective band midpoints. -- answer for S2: 1.6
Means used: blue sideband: 17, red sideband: 18.3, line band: 16.9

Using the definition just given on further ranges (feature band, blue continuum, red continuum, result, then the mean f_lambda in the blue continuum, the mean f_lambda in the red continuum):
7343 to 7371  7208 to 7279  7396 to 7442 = 0.9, 17.2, 18.3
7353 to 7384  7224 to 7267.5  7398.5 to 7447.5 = 1.2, 17.3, 18.2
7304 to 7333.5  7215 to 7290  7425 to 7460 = 1.8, 17.1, 17.6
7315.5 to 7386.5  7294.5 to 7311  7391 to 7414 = 4.4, 17.9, 18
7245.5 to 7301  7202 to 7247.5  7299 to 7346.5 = -1.5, 17.1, 16.6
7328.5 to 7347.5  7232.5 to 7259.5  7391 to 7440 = 1.5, 17.2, 18.4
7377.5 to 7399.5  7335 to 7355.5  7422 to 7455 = -0.4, 17.1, 17.9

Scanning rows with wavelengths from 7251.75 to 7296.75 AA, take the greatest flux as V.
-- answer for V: 20.4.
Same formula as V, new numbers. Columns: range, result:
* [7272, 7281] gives 18.8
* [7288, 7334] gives 20.5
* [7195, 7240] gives 20.7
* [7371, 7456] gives 25.3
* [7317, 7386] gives 20.3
